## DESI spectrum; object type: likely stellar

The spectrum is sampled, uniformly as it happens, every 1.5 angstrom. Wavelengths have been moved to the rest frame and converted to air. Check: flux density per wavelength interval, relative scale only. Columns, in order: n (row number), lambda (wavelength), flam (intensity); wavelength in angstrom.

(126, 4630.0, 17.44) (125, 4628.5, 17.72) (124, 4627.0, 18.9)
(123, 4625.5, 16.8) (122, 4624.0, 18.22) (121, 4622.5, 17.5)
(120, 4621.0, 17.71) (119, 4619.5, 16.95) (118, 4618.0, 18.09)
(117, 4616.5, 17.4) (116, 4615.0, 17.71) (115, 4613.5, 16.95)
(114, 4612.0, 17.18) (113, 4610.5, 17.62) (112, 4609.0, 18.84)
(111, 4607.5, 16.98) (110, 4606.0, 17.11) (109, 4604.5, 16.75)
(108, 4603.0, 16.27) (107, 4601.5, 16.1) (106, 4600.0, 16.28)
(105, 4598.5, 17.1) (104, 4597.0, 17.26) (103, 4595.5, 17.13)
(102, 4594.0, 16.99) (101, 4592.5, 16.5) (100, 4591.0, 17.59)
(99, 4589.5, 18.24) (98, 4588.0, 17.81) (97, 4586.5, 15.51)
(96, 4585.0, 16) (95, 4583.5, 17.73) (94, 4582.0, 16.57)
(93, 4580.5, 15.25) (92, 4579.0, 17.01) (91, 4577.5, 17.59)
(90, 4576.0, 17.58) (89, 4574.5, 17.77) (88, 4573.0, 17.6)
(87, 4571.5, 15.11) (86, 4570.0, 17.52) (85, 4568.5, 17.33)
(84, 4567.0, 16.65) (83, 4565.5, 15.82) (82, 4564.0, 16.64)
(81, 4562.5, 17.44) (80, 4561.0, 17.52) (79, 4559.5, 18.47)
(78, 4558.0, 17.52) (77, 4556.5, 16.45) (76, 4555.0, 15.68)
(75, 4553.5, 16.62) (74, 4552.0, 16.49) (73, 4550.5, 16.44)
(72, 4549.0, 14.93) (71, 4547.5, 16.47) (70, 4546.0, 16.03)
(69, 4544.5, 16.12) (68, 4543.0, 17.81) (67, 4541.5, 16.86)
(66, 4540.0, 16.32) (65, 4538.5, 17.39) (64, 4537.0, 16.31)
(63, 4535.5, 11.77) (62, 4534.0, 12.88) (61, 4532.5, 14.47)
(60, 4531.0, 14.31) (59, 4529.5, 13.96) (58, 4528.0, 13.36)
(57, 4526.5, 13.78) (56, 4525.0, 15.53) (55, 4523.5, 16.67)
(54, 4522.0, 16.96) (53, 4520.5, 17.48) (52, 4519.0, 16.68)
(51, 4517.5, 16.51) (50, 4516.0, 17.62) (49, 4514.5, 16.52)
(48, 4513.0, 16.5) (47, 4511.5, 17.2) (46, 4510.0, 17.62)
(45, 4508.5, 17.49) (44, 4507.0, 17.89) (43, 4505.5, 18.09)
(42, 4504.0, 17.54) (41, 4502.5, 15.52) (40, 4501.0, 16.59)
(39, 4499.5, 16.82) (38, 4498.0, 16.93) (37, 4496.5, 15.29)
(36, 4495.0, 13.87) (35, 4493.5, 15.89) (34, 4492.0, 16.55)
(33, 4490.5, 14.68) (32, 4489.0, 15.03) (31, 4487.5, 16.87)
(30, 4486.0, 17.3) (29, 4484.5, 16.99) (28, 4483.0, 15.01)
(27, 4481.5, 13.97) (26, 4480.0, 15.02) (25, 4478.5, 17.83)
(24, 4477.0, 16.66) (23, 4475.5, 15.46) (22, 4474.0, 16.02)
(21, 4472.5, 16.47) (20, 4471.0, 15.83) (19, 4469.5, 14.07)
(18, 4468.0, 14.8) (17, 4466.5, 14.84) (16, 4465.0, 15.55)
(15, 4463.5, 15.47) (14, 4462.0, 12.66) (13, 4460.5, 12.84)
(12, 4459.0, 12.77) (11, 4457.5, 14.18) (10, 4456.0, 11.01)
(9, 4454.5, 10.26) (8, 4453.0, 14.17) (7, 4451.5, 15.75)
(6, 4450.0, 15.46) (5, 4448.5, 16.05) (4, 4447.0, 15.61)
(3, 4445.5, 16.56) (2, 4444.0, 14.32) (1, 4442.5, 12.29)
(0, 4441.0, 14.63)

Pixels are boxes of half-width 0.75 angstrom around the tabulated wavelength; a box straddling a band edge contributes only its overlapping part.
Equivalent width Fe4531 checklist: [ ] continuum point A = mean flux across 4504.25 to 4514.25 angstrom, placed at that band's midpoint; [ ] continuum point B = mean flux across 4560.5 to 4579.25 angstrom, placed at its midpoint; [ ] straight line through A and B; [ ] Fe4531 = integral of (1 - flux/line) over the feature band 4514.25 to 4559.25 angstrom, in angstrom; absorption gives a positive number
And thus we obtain 3.5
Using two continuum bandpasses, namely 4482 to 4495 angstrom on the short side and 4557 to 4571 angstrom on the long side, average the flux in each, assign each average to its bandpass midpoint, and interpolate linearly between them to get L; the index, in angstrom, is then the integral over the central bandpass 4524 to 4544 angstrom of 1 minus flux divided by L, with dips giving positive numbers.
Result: 2.0 angstrom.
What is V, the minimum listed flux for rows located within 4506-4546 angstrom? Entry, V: 11.77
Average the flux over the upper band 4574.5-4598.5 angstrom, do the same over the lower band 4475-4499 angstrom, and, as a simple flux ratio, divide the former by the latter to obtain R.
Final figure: 1.1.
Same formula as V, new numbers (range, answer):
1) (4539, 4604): 14.93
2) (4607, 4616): 16.95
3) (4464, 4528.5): 13.36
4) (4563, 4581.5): 15.11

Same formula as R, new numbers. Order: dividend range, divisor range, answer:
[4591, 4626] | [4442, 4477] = 1.19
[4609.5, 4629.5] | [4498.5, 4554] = 1.09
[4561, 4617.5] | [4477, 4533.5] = 1.06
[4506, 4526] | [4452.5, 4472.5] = 1.23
